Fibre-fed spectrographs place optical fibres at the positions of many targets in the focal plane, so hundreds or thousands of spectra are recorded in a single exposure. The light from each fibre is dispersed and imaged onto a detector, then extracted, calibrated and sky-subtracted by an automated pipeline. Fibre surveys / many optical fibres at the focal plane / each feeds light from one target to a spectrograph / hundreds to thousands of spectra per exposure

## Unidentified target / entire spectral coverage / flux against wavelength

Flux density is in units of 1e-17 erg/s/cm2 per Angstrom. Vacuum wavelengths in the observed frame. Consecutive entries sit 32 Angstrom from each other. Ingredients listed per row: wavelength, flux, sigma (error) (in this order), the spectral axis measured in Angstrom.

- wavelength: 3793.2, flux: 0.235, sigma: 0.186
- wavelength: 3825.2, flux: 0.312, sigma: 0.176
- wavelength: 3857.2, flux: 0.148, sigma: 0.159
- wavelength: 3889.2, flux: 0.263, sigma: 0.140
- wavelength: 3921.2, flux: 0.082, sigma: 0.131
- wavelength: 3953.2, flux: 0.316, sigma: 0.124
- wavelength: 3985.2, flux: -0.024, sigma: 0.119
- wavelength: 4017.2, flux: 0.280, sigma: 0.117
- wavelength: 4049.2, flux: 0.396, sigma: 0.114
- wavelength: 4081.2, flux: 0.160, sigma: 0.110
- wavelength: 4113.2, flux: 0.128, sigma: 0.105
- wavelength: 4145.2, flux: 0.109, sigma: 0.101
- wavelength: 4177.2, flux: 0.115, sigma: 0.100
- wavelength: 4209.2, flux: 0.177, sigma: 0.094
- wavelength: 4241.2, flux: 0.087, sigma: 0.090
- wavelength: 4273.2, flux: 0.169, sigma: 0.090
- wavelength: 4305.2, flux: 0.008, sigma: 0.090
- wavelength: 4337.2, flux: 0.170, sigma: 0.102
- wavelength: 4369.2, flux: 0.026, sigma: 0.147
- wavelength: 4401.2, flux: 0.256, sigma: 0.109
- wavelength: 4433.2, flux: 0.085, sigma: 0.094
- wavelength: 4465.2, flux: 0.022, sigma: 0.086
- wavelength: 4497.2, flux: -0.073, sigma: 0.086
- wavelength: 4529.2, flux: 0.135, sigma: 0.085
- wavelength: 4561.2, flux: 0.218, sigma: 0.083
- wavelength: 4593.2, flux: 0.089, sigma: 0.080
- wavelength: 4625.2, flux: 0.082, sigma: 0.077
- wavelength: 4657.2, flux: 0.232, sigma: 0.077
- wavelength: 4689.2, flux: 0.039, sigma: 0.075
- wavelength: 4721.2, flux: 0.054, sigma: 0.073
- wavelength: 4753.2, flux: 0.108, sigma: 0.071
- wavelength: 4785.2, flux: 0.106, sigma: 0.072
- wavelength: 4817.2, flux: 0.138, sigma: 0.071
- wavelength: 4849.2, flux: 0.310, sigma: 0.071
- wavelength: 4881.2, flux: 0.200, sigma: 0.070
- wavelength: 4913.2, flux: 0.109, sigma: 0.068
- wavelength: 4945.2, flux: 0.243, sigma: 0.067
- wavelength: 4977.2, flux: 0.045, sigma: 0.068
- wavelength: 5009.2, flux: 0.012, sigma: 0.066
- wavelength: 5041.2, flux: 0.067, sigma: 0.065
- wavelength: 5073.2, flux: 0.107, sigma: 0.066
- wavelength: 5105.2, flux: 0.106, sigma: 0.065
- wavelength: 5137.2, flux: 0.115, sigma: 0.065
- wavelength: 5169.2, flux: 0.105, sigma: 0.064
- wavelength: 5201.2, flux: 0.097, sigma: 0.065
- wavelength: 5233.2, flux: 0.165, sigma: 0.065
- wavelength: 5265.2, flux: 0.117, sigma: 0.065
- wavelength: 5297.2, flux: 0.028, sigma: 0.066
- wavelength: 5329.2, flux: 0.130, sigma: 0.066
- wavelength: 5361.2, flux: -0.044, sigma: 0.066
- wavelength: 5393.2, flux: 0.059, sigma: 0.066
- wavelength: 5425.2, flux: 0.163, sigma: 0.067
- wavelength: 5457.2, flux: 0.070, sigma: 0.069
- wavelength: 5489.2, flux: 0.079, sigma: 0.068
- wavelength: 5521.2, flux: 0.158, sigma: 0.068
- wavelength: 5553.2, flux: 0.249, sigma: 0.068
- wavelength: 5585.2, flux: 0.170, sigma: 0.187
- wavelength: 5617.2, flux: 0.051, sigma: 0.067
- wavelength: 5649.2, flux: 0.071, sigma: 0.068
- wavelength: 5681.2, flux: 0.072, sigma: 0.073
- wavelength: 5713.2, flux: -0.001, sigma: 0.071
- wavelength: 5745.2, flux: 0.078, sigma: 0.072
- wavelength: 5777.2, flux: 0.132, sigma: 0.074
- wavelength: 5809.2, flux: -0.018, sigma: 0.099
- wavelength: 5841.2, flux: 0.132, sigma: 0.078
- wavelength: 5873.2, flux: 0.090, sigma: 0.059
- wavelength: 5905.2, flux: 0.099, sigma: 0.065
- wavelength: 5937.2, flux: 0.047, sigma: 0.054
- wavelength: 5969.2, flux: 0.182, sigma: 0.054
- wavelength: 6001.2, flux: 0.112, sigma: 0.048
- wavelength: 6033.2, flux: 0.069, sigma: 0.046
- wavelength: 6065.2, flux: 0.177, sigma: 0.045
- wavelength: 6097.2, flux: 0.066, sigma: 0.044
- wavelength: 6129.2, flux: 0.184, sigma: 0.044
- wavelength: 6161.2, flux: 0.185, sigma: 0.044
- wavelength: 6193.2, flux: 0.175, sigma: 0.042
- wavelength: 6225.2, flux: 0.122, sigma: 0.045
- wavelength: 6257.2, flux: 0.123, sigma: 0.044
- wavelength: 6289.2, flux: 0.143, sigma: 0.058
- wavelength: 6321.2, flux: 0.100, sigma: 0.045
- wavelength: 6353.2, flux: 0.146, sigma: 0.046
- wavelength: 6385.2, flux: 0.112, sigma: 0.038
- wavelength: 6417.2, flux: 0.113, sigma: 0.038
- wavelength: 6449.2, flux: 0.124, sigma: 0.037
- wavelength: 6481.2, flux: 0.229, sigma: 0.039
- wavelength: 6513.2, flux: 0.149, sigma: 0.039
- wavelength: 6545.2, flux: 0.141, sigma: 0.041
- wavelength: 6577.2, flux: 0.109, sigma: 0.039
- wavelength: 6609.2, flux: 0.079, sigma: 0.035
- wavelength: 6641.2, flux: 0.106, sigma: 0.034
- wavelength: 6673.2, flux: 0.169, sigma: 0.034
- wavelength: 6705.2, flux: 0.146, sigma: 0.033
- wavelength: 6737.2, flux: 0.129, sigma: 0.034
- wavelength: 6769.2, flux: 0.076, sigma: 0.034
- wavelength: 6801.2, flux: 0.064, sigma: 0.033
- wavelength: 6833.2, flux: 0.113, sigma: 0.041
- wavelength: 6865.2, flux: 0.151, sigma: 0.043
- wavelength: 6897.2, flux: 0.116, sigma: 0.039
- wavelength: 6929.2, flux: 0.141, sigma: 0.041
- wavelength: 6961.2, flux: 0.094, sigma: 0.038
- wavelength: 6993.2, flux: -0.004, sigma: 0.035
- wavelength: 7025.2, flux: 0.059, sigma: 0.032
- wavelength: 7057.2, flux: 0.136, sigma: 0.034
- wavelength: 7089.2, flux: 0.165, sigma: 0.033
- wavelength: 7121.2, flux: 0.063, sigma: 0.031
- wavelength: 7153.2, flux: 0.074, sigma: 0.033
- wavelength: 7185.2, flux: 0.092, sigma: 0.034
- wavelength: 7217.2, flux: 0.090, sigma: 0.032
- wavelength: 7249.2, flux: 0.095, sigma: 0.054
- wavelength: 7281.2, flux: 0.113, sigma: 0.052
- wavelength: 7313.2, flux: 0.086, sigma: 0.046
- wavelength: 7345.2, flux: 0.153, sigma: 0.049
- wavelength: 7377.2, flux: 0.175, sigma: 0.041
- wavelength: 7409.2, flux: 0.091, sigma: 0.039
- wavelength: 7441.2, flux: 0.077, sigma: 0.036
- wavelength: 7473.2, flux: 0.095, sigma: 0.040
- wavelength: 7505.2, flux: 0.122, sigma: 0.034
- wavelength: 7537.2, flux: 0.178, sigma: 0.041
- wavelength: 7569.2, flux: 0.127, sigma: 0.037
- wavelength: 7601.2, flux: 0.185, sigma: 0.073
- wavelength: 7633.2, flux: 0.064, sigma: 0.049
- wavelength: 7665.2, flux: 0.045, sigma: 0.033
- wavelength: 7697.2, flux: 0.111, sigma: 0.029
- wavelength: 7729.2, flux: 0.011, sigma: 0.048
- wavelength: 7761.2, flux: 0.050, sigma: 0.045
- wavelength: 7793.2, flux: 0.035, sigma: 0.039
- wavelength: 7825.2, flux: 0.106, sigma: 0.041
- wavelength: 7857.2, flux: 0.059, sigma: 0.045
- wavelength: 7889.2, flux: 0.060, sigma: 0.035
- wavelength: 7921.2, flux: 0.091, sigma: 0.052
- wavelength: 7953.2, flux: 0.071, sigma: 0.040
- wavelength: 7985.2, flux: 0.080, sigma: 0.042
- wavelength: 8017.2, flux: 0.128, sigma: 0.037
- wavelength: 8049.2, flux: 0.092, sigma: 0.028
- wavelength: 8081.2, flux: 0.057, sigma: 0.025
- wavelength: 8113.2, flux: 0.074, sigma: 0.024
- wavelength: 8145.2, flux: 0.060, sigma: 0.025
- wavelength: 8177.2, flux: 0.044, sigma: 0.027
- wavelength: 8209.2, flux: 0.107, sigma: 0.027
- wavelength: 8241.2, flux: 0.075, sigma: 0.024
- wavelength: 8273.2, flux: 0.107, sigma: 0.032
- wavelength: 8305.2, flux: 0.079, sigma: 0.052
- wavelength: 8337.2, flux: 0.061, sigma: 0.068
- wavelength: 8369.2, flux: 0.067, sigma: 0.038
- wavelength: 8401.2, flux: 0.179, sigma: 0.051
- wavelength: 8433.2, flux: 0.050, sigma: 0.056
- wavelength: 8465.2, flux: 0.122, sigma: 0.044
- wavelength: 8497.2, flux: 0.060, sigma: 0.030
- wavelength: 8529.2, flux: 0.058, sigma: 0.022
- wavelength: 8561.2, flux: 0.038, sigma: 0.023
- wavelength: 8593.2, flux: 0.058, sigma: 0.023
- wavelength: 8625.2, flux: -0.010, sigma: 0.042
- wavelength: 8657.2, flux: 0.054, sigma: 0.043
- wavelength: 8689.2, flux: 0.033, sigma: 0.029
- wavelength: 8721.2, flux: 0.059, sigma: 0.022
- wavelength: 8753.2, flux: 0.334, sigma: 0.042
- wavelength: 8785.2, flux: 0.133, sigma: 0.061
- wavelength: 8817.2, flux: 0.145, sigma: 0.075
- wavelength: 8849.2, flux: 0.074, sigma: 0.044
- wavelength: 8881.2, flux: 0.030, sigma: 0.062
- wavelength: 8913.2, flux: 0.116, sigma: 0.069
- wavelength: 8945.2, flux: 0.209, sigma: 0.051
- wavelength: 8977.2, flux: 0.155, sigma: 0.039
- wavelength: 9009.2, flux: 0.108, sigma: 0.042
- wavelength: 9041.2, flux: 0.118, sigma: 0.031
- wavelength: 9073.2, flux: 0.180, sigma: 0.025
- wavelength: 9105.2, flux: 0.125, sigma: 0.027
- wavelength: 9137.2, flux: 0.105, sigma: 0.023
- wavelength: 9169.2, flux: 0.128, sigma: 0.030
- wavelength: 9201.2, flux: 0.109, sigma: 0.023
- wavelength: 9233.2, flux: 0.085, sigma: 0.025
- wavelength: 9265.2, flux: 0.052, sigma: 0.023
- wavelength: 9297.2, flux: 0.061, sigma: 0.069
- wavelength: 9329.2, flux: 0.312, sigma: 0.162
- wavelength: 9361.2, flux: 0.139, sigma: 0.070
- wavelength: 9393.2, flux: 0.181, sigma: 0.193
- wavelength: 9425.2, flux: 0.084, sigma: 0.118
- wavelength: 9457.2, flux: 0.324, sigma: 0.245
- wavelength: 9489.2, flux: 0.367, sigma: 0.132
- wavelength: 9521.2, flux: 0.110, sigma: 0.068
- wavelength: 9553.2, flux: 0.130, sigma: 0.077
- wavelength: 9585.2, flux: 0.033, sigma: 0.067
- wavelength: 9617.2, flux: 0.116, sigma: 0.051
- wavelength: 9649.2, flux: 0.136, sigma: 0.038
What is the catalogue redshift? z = 1.347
